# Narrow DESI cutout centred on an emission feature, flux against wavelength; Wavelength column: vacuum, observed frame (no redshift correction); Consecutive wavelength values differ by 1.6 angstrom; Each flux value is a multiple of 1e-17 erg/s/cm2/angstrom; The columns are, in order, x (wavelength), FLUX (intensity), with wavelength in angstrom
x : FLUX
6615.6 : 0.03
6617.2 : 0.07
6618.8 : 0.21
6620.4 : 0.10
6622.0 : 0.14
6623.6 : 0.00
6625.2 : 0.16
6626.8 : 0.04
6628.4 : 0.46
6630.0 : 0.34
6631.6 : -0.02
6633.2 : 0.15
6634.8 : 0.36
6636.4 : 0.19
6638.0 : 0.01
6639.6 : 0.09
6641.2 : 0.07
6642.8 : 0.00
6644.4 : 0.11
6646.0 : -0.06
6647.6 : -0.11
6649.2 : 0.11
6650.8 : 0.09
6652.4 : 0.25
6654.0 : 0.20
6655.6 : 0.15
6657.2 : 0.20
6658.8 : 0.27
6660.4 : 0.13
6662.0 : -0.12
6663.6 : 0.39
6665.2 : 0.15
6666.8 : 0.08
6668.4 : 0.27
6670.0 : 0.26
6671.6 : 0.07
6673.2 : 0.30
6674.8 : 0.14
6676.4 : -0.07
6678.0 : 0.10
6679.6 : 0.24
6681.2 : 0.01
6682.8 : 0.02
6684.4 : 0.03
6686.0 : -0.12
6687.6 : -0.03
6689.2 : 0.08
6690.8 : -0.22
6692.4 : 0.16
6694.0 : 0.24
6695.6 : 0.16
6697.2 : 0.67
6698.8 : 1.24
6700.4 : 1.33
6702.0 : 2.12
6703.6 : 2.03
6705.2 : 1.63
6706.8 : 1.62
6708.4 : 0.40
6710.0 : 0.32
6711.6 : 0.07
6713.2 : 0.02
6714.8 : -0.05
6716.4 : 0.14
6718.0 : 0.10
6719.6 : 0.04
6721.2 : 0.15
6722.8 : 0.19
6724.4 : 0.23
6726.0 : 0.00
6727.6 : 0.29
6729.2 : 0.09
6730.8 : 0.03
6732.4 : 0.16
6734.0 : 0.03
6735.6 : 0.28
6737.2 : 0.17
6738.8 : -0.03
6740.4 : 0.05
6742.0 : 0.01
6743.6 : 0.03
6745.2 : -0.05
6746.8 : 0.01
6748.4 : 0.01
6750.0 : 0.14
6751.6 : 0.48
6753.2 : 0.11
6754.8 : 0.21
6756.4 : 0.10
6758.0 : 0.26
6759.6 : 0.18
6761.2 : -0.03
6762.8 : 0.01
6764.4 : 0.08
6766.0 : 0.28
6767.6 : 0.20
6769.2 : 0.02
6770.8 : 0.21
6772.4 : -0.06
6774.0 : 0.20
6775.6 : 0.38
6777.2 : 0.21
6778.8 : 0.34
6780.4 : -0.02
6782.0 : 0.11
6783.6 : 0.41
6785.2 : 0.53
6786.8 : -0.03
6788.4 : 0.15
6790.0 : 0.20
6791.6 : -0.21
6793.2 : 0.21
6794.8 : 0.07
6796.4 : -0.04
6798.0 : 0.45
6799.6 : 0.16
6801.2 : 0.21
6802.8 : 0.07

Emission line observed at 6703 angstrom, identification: [O II]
